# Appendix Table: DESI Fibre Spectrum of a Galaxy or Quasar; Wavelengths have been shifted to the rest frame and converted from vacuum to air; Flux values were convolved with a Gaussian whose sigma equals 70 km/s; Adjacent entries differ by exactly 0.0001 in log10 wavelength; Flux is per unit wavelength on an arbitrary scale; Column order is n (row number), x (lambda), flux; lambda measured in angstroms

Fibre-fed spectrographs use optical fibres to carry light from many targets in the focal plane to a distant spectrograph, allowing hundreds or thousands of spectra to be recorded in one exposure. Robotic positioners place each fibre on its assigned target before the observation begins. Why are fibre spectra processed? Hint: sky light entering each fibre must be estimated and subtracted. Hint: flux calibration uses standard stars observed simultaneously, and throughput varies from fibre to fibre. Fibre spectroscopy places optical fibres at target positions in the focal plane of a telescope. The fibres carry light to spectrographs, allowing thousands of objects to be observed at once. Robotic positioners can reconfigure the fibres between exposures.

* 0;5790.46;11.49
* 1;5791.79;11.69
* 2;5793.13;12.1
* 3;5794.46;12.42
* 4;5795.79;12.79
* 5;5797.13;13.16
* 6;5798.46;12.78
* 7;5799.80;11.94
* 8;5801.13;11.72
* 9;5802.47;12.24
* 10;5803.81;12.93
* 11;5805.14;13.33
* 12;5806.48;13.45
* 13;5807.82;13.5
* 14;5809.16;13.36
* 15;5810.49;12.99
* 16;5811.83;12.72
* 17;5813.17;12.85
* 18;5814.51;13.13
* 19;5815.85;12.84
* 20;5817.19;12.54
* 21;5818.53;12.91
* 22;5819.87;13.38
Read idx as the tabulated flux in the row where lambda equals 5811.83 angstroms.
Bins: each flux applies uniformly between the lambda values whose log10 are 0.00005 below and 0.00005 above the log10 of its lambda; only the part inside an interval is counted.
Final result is 12.72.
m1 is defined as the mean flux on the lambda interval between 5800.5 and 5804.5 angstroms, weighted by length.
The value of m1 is 12.3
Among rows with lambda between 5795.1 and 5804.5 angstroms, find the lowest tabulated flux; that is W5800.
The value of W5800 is 11.72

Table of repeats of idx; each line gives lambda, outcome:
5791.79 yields 11.69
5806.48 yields 13.45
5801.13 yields 11.72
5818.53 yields 12.91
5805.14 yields 13.33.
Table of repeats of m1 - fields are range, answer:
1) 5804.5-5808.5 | 13.4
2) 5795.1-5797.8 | 13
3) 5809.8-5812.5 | 12.9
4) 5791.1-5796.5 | 12.3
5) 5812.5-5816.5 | 12.9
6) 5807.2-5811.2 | 13.3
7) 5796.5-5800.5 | 12.6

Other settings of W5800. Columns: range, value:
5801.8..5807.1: 12.24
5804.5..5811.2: 12.99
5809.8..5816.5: 12.72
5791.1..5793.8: 11.69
